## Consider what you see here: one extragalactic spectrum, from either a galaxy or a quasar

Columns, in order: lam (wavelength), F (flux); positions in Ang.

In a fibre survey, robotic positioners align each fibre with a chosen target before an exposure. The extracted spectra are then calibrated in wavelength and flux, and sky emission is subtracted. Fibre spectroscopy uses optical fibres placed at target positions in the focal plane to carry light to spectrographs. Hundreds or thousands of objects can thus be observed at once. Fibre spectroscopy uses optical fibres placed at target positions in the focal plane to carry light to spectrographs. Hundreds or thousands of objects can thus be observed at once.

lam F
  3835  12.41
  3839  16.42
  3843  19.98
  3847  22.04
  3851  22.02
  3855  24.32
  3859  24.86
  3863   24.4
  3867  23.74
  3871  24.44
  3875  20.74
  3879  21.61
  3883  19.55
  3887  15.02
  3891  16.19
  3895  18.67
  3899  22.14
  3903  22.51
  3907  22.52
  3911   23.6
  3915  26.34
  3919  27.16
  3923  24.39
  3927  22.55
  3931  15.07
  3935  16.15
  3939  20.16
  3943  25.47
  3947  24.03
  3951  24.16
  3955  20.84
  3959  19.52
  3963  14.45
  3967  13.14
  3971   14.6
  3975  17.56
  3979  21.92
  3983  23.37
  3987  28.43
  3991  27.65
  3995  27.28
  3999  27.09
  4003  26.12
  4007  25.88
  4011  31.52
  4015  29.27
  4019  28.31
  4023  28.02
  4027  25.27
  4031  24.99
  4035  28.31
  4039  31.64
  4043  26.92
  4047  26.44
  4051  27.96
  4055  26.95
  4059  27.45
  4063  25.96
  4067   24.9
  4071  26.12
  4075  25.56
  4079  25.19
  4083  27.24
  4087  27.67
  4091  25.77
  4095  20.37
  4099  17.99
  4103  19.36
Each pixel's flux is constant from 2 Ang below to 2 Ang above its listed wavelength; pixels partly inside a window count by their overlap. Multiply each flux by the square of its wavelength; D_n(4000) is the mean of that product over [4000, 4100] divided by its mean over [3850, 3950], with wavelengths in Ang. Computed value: 1.3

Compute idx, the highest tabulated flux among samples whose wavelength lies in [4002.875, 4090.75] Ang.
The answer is 31.64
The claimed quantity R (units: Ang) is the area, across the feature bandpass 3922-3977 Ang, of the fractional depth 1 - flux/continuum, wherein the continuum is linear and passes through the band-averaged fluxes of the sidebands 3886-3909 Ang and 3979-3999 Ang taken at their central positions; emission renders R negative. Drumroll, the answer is 9.3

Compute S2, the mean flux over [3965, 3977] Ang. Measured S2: 15.1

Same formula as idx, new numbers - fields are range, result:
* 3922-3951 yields 25.47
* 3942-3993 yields 28.43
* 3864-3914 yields 24.44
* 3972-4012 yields 31.52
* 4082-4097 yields 27.67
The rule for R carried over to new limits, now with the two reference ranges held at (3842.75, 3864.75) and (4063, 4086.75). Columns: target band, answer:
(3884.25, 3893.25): 2.9 Ang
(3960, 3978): 6.6 Ang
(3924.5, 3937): 3.1 Ang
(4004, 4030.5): -2.7 Ang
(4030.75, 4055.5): -2.2 Ang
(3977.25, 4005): -1.2 Ang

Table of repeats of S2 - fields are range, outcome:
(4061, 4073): 25.7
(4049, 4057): 27.5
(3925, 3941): 18.5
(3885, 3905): 18.9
